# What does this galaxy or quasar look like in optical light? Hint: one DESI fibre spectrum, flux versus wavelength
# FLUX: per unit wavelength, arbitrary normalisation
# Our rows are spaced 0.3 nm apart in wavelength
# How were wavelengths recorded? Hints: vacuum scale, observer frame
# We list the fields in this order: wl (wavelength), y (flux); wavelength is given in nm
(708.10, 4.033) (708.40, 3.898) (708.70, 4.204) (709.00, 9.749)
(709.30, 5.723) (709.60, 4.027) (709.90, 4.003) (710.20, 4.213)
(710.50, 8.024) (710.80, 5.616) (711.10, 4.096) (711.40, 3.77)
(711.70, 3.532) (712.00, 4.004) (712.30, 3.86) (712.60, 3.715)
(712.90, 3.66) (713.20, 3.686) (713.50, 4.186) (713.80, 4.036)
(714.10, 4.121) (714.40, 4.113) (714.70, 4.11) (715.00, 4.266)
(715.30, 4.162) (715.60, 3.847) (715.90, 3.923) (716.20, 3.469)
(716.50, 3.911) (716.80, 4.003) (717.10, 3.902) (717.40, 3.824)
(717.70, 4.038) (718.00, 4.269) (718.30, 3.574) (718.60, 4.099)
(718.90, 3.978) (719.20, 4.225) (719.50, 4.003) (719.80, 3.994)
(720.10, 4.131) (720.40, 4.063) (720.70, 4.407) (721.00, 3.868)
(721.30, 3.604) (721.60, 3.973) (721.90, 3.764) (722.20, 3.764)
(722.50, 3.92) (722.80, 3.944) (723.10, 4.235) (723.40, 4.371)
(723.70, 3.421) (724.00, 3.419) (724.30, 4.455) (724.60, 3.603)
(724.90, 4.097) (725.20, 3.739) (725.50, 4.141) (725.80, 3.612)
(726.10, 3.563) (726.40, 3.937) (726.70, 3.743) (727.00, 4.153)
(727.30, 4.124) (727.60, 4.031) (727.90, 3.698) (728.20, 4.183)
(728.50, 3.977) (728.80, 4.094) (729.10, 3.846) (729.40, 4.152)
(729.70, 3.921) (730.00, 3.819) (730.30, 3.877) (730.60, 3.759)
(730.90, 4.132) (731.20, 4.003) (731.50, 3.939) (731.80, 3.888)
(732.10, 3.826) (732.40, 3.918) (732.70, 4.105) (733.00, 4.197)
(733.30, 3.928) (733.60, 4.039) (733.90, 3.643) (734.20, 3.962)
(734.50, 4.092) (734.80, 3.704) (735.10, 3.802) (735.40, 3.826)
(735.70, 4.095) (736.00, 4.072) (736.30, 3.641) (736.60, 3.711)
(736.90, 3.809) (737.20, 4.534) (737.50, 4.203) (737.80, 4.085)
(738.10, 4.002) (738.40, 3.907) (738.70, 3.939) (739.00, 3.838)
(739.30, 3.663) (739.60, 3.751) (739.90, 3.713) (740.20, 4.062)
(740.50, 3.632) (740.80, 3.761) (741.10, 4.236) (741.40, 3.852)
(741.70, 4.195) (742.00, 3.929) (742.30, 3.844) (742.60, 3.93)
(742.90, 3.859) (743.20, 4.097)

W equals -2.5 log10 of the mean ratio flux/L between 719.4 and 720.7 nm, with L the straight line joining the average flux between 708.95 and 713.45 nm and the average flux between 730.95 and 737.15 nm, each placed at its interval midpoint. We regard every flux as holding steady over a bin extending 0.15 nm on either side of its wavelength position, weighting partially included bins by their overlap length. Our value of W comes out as 0.07 mag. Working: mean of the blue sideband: 4.65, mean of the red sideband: 3.92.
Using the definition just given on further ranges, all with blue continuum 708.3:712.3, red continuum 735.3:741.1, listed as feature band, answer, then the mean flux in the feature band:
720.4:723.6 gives 0.139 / 3.98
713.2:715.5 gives 0.172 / 4.11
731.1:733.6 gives 0.042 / 3.98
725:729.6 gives 0.102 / 3.93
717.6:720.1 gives 0.153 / 4.03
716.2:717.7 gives 0.211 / 3.88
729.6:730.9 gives 0.091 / 3.87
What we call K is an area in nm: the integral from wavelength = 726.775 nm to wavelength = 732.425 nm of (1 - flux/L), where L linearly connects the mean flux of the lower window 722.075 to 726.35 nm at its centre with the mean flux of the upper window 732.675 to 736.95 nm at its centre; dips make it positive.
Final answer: -0.103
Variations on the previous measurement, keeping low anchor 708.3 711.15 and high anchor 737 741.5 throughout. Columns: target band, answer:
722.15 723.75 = 0.26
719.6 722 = 0.44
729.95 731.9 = 0.20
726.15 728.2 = 0.27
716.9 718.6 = 0.37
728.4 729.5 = 0.11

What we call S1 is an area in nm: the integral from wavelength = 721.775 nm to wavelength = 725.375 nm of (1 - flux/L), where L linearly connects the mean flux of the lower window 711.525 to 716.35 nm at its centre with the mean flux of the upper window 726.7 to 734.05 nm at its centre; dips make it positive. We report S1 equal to 0.04 nm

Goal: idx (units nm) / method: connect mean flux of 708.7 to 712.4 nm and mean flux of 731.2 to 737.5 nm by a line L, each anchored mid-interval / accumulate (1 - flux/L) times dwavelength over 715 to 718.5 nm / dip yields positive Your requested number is 0.611 nm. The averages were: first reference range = 5.03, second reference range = 3.94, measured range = 3.92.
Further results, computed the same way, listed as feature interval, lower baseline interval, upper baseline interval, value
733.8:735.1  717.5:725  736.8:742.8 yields 0.032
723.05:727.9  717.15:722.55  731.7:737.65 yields 0.075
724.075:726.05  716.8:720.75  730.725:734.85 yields 0.047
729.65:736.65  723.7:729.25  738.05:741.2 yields -0.071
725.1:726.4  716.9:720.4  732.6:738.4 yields 0.067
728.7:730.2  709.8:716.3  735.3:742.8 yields 0.027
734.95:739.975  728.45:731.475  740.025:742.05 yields 0.041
